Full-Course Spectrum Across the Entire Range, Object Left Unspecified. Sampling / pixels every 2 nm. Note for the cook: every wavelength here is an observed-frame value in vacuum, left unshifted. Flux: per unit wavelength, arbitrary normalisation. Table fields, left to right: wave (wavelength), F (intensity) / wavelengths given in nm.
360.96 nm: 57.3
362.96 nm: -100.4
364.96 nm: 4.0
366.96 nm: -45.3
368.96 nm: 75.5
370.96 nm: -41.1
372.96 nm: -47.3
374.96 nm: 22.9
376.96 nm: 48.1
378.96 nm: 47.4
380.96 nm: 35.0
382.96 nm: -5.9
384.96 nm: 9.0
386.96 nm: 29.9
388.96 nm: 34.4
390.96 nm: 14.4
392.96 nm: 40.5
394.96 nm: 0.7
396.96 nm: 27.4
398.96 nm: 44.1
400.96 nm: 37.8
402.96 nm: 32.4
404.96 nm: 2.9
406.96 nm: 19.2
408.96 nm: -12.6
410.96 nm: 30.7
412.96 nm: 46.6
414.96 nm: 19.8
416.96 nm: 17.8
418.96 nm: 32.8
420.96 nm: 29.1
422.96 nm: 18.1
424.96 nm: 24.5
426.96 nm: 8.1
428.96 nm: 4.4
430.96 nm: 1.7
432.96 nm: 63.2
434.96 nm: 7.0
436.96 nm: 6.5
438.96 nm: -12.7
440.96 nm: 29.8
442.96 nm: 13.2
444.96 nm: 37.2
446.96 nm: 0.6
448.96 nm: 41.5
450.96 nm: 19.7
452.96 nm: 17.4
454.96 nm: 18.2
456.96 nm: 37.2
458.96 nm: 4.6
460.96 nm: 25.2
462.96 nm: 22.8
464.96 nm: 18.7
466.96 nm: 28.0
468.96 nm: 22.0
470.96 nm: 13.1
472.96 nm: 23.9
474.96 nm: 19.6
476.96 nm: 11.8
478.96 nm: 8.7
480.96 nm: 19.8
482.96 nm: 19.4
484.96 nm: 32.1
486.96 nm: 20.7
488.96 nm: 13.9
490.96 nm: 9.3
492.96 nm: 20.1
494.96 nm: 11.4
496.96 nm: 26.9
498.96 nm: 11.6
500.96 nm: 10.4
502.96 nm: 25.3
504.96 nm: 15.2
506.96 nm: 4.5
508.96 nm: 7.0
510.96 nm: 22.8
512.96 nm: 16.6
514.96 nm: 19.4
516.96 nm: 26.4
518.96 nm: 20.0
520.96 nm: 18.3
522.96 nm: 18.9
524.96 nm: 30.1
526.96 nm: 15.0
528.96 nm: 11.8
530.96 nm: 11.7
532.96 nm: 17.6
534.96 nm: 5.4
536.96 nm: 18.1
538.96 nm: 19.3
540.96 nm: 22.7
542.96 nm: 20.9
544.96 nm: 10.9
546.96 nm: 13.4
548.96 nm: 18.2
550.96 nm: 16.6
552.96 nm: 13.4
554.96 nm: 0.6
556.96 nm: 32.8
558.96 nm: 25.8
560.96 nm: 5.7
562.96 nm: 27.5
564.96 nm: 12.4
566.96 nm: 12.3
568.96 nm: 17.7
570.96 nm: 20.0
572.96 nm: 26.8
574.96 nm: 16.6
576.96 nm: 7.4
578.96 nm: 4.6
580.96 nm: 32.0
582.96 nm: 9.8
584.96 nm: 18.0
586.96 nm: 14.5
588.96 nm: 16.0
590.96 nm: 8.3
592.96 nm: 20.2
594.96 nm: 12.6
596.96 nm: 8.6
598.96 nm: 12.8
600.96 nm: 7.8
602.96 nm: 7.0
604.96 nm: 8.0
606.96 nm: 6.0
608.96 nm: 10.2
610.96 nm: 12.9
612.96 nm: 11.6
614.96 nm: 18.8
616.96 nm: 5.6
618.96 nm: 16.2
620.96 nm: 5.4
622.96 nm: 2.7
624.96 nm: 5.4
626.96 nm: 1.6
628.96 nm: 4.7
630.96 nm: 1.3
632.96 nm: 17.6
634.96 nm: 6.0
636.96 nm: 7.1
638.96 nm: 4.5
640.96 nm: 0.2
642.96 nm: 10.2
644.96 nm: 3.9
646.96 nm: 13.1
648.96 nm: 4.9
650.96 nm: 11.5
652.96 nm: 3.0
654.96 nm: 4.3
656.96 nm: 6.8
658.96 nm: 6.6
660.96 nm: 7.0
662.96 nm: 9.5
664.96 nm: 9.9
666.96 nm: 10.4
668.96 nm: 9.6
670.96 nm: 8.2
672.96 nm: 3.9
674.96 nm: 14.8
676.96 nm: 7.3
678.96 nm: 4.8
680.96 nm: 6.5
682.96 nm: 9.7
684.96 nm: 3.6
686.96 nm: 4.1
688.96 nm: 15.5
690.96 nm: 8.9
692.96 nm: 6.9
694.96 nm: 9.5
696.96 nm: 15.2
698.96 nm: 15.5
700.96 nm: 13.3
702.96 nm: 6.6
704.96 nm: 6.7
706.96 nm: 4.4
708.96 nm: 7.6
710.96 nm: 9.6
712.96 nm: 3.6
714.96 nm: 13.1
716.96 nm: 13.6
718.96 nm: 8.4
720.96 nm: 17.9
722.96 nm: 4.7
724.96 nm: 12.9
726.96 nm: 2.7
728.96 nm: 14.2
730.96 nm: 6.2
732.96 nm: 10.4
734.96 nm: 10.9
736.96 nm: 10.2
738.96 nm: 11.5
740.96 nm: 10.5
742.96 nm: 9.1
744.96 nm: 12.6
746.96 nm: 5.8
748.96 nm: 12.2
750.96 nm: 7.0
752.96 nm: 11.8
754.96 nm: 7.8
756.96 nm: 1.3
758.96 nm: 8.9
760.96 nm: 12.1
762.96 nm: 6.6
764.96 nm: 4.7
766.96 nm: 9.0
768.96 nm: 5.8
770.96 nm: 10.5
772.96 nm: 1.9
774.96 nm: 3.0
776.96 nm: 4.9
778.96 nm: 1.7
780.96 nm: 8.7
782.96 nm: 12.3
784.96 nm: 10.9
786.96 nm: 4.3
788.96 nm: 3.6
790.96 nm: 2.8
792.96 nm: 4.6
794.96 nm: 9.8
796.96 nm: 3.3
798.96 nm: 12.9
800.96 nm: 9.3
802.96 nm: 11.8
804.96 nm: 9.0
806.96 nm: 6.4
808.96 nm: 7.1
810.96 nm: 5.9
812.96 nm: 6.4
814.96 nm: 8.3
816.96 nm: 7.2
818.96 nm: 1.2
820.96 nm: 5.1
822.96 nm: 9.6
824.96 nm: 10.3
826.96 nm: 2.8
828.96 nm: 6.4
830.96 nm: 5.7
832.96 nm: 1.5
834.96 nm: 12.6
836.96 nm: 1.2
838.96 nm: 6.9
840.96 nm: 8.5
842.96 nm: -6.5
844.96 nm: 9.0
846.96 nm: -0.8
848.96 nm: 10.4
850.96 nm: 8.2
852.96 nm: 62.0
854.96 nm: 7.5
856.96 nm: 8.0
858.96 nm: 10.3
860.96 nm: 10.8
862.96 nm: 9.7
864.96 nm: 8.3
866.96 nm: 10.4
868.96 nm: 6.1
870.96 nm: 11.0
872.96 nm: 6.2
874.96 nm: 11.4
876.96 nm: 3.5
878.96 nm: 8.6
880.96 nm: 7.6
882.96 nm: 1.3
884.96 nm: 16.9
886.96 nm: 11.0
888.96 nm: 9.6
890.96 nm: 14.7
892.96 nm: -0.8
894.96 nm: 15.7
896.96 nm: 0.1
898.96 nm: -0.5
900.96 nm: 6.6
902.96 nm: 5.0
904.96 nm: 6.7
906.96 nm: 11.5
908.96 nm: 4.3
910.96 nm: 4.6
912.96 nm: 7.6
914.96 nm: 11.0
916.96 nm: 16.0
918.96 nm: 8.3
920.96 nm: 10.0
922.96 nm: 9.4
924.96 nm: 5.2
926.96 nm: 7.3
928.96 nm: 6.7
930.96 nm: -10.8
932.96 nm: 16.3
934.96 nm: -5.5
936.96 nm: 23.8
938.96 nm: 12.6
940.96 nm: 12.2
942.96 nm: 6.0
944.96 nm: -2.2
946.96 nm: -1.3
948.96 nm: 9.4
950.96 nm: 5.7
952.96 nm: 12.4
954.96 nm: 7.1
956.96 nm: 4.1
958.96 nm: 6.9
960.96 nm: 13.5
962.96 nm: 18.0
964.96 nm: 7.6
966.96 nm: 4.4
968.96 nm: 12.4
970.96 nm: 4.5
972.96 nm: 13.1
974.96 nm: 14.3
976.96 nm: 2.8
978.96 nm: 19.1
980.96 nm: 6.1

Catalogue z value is 1.287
